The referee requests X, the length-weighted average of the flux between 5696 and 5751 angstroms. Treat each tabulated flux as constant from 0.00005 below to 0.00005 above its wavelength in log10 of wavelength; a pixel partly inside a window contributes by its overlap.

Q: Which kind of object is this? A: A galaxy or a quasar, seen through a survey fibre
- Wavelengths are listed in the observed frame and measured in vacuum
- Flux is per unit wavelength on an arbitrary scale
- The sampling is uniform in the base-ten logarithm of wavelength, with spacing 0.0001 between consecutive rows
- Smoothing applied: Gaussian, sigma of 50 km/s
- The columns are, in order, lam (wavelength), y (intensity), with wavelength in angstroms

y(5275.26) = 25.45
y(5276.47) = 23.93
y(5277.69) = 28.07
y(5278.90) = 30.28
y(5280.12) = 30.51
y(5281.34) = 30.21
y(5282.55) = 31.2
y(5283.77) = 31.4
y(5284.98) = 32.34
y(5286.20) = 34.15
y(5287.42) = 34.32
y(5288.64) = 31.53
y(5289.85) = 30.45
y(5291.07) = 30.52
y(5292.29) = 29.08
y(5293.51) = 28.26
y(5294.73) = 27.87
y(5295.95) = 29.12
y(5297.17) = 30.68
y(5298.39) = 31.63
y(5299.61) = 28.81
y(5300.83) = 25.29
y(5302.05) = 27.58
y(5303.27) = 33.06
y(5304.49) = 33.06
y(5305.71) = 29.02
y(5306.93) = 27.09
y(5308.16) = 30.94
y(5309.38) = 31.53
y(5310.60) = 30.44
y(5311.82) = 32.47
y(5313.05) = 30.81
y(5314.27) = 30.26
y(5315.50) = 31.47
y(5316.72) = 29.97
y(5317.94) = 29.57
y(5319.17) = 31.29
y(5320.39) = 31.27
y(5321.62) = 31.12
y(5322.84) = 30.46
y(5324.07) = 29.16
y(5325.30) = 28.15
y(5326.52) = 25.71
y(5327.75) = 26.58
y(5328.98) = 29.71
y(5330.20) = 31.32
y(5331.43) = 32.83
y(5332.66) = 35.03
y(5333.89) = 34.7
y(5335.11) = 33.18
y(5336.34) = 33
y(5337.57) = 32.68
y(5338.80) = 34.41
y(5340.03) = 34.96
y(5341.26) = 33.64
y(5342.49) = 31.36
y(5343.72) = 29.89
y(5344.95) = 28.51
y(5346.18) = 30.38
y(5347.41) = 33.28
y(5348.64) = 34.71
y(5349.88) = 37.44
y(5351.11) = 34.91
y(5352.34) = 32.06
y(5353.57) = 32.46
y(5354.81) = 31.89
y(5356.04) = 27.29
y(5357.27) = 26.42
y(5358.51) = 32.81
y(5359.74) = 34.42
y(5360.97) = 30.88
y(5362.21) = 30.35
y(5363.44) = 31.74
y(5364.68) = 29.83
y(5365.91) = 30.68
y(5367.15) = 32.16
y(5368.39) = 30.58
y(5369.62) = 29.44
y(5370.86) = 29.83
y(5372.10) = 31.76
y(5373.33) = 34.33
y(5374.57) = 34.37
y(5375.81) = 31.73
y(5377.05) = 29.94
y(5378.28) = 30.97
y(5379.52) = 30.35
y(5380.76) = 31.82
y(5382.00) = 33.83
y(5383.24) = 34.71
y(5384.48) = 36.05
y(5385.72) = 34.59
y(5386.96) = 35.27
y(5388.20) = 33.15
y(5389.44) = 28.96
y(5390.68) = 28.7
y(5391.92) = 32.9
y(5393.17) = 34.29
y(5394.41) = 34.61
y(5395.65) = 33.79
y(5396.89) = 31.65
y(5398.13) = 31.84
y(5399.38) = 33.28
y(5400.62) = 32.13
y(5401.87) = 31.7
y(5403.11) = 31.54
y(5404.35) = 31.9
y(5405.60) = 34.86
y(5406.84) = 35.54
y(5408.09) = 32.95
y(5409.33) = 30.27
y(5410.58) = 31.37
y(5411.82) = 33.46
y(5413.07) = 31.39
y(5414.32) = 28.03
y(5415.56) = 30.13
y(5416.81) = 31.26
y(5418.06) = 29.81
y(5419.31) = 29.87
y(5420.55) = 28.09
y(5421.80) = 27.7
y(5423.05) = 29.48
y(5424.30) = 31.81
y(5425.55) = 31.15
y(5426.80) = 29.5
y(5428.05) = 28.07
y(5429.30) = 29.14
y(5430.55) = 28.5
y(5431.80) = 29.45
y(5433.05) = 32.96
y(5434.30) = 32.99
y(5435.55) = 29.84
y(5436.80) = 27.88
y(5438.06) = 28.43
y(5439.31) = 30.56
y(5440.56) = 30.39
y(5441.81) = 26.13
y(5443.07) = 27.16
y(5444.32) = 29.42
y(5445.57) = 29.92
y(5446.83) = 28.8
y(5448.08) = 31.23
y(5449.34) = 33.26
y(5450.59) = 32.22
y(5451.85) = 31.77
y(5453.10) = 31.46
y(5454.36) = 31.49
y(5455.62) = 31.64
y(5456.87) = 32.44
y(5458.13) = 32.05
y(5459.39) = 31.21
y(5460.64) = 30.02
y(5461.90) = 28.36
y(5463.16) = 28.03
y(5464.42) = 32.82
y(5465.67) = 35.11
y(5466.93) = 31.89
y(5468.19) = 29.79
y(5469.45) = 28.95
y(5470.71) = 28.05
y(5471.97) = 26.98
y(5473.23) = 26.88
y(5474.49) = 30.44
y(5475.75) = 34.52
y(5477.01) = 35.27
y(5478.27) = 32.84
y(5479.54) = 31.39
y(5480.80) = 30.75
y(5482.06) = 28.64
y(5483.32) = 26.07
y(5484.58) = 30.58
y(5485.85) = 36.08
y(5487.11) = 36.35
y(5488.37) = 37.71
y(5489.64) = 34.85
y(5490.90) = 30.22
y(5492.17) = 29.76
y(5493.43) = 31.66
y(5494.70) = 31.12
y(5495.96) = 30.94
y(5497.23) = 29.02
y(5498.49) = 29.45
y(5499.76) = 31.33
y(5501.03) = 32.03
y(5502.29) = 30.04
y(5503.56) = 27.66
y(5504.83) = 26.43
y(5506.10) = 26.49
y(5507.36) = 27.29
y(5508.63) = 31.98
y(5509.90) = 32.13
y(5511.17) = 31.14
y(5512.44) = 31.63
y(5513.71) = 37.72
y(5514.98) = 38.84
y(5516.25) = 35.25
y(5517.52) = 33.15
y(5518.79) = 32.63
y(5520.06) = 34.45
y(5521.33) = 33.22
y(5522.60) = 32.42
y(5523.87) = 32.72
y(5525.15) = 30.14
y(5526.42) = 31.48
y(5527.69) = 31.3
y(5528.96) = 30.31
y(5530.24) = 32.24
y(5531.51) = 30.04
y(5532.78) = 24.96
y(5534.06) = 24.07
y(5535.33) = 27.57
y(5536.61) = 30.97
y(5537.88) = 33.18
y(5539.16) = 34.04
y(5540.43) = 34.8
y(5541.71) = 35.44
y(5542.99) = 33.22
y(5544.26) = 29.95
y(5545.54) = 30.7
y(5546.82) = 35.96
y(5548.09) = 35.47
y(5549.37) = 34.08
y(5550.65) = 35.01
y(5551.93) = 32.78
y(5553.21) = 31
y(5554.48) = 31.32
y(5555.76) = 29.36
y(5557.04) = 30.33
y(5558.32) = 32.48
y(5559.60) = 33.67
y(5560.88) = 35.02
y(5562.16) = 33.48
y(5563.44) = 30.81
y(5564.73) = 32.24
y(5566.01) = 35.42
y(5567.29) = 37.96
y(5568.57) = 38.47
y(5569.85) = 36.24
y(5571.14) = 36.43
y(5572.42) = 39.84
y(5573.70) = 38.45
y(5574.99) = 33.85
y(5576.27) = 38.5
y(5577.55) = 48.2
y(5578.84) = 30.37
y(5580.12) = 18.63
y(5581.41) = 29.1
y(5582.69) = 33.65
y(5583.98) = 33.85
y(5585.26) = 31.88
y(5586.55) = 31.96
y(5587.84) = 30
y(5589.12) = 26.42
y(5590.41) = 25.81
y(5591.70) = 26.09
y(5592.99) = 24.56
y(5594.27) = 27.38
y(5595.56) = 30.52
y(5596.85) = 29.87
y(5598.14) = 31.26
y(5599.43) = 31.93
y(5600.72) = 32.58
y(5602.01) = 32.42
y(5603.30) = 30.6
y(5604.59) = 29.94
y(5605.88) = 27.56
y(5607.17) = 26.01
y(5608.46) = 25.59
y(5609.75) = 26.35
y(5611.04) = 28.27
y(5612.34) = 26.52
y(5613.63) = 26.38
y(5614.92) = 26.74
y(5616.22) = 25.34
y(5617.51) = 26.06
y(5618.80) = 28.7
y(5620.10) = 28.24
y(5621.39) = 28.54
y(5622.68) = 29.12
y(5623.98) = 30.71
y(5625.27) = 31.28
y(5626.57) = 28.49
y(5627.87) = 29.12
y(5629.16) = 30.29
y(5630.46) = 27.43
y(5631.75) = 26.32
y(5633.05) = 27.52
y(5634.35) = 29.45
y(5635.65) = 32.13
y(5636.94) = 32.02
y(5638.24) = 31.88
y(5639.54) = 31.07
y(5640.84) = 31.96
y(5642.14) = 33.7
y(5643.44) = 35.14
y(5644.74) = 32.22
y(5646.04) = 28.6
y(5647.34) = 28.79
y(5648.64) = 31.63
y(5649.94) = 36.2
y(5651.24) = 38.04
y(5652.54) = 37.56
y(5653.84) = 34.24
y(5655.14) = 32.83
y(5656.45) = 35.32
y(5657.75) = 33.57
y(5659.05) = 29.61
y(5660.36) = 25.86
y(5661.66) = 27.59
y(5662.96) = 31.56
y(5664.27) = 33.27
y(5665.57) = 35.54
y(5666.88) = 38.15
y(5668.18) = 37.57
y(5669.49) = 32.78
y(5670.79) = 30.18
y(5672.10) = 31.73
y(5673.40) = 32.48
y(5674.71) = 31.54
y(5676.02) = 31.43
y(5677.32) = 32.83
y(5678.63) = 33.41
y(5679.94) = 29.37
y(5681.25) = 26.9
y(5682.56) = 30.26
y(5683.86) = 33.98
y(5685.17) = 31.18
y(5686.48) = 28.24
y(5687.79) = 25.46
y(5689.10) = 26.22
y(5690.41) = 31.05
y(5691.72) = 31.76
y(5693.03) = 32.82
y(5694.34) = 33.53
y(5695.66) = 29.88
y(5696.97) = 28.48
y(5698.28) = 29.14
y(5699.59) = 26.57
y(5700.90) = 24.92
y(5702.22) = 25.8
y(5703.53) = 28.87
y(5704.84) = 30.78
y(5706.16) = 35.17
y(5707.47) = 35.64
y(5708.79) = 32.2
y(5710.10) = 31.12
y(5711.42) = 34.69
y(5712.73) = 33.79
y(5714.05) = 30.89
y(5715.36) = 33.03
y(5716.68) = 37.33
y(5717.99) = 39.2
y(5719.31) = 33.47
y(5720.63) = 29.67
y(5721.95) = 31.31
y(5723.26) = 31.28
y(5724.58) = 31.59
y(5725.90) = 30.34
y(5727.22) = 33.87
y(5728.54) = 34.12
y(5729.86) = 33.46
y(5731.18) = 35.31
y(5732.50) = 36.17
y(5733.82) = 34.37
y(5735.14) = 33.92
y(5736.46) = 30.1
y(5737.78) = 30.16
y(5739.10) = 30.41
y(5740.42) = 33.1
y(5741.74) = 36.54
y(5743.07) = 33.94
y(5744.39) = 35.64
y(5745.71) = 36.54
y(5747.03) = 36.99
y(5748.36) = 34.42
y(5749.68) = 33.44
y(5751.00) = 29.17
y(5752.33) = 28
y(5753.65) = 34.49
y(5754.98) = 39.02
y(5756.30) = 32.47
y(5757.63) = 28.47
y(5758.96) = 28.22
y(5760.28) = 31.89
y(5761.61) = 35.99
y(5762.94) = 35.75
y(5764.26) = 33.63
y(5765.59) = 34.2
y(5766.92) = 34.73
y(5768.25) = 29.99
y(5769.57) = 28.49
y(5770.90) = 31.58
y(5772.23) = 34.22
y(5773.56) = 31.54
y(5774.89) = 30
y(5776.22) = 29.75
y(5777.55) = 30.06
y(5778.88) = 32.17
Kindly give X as 32.6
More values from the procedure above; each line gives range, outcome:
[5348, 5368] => 31.9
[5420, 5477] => 30.2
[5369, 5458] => 31.3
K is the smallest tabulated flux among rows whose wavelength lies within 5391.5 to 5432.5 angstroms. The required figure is 27.7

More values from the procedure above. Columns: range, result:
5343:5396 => 26.42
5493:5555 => 24.07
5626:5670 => 25.86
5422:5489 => 26.07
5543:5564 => 29.36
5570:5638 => 18.63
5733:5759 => 28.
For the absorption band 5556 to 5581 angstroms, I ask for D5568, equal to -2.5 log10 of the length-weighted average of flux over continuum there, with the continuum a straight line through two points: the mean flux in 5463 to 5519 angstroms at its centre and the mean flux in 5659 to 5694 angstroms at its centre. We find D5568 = -0.11 mag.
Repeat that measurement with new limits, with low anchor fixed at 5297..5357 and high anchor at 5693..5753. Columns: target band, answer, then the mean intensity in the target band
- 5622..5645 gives 0.06 mag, 30.5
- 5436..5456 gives 0.05 mag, 30.1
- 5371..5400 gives -0.05 mag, 32.7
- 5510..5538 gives 0.00 mag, 31.8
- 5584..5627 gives 0.12 mag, 28.7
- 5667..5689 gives 0.03 mag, 31.3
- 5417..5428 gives 0.06 mag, 29.6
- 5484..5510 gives 0.02 mag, 31.1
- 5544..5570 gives -0.05 mag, 33.4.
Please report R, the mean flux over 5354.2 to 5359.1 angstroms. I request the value 29.6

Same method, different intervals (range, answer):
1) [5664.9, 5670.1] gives 36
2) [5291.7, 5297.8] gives 29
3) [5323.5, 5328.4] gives 27.4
